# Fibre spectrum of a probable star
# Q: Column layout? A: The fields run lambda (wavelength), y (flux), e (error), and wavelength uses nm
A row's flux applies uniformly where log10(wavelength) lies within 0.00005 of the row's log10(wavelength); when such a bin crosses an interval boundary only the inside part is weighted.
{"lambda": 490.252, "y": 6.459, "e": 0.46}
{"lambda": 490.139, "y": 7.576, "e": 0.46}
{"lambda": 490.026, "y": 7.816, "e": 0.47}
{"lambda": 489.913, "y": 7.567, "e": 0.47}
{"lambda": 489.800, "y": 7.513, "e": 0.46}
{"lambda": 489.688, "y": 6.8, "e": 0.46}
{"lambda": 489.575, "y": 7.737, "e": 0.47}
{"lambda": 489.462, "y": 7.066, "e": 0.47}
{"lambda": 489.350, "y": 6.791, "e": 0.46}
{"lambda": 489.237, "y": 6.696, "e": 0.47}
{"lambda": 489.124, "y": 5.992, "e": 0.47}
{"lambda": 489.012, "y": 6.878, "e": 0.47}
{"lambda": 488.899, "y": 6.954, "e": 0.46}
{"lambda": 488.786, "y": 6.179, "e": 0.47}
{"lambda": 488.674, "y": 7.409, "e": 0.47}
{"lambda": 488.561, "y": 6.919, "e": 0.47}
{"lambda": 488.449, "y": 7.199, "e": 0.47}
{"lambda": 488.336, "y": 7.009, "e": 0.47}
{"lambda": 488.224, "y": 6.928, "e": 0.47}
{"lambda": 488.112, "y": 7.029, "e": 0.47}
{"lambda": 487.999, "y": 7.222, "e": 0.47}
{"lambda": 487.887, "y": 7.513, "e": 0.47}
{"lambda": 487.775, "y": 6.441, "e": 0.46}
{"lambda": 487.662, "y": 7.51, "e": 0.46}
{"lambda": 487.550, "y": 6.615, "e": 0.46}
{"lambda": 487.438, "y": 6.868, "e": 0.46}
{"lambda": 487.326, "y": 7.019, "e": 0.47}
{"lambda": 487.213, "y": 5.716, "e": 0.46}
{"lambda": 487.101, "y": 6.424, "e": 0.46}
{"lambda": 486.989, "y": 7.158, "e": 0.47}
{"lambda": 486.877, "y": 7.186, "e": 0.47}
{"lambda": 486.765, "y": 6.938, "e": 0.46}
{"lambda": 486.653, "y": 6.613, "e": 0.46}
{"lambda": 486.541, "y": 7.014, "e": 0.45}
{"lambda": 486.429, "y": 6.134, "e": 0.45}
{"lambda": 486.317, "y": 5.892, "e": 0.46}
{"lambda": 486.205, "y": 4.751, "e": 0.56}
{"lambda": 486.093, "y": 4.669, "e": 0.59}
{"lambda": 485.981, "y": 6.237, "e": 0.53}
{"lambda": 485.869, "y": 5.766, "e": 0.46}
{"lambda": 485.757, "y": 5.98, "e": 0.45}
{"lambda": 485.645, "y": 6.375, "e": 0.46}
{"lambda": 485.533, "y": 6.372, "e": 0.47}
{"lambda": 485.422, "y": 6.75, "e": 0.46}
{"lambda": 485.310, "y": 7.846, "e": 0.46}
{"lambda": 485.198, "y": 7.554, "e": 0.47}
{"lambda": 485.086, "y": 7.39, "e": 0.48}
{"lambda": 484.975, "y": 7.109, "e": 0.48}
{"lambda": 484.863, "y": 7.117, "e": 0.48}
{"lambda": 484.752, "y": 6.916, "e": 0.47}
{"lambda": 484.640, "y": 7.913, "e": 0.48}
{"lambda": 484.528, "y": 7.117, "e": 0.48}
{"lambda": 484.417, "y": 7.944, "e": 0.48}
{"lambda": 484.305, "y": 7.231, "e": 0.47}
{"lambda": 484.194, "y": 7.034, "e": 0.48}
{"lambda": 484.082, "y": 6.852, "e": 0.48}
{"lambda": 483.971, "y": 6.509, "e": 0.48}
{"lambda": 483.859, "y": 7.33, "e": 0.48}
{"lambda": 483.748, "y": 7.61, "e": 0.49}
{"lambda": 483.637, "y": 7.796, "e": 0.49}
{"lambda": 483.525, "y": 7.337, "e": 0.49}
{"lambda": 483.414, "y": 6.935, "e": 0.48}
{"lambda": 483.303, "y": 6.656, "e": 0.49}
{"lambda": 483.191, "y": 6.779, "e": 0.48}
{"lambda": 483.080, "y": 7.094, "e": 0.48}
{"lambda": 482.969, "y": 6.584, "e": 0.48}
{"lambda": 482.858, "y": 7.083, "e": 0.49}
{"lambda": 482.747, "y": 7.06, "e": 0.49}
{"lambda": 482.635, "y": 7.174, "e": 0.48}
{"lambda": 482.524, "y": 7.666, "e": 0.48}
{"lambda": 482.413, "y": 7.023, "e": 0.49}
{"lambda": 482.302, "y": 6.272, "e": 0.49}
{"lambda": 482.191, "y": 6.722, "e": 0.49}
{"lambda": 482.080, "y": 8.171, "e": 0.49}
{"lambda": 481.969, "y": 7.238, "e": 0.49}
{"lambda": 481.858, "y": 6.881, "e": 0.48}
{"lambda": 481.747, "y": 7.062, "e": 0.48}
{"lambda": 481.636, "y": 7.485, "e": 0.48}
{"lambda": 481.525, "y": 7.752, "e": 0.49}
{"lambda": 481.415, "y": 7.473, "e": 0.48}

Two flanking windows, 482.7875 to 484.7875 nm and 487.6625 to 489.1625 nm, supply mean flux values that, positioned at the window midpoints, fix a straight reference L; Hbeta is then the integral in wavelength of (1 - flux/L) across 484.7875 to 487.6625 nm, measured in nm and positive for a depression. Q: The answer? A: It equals 0.194 nm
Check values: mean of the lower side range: 7.15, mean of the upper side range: 6.93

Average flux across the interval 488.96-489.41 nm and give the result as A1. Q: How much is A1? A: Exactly 6.6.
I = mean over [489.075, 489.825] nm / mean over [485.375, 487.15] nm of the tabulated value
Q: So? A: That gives 1.11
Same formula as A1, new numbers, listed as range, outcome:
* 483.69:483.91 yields 7.5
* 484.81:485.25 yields 7.29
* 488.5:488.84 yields 6.86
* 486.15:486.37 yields 5.32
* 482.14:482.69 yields 6.98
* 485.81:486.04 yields 5.98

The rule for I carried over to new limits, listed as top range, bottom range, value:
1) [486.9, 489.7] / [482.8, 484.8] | 0.96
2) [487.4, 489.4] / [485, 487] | 1.07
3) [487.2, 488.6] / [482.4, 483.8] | 0.97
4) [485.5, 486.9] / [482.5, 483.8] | 0.86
